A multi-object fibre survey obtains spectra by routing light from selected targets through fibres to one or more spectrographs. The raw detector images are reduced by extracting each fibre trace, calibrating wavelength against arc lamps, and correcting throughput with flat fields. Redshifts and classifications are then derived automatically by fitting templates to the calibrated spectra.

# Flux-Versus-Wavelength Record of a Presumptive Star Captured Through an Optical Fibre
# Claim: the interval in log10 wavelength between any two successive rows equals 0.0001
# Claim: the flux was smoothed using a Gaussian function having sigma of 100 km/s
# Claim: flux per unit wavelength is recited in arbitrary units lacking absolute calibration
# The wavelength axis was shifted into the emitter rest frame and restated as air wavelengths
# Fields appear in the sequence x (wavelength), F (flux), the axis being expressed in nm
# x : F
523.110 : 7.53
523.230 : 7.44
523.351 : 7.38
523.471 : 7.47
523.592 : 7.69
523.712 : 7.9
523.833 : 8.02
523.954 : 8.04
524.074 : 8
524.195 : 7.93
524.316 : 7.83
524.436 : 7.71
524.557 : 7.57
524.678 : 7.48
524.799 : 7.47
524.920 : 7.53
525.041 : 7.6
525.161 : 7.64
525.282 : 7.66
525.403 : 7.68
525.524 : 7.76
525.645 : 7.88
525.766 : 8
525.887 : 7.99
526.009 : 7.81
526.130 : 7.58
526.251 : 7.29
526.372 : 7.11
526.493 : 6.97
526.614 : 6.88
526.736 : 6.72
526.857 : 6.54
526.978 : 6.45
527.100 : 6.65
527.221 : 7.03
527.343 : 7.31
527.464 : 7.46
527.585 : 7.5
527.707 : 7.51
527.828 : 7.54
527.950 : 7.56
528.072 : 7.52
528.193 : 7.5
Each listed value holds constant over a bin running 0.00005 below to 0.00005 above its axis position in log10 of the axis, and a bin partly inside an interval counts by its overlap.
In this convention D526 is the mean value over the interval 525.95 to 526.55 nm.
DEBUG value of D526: 7.36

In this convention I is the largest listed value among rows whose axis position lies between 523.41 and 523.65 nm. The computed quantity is 7.69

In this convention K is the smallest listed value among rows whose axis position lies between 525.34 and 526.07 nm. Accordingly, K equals 7.68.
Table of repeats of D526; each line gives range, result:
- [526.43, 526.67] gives 6.94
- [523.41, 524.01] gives 7.82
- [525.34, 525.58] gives 7.72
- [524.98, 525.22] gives 7.64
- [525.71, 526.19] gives 7.83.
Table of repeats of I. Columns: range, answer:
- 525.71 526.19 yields 8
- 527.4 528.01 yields 7.56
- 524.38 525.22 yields 7.71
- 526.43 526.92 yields 6.97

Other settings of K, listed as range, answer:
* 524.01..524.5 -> 7.71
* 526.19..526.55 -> 6.97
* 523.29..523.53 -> 7.38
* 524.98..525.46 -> 7.6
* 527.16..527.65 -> 7.03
